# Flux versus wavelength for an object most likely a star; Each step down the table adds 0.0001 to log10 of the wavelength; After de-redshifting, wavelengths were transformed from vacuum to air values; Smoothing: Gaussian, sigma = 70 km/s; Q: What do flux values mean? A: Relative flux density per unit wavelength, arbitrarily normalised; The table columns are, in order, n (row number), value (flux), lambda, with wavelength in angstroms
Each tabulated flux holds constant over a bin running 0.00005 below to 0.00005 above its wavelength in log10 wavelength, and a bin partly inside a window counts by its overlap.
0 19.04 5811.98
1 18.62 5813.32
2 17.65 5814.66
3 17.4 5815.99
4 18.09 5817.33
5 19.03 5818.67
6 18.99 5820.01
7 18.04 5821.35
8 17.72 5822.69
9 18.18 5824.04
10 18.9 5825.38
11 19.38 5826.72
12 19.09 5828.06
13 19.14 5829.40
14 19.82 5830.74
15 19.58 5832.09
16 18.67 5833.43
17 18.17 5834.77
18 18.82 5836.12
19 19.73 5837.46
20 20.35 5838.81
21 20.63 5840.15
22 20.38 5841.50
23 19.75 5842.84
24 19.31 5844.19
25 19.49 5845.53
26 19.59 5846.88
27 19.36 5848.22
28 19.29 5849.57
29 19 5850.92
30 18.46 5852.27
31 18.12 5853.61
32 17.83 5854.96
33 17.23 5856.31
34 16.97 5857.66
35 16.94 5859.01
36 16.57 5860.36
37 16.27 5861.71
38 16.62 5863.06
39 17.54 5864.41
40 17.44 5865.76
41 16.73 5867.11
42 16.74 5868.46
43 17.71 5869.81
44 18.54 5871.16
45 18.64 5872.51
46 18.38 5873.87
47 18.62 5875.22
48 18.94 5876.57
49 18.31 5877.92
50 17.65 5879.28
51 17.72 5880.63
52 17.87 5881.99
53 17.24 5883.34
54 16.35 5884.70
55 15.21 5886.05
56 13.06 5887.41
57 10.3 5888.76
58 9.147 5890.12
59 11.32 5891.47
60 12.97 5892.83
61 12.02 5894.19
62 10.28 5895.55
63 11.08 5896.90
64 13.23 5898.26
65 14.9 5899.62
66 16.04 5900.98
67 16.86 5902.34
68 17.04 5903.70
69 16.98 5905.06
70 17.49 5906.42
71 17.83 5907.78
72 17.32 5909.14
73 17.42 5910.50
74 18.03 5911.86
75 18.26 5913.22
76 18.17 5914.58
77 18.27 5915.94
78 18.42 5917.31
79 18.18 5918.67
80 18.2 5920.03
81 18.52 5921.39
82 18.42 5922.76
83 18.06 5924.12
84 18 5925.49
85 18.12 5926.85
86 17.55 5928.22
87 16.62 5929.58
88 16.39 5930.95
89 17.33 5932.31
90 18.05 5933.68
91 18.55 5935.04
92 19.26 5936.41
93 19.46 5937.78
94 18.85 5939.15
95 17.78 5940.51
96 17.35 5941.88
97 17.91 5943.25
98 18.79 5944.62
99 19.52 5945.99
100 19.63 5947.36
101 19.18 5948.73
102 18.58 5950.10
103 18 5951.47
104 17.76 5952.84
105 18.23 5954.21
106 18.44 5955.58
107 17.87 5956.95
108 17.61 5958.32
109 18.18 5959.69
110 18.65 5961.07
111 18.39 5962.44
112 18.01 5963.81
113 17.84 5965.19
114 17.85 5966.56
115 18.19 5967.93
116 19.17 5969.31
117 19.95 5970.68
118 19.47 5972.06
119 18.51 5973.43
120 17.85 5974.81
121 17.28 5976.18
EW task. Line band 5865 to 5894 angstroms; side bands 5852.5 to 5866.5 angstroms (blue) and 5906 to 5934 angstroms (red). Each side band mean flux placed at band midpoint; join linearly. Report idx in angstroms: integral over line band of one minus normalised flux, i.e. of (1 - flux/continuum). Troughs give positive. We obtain 2.2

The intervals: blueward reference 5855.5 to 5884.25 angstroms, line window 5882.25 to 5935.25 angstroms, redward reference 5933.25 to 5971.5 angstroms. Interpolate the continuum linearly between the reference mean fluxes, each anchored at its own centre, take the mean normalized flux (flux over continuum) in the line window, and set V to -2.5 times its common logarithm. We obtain 0.122 mag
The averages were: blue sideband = 17.5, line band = 16.1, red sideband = 18.5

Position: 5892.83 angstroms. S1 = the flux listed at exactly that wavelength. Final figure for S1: 12.97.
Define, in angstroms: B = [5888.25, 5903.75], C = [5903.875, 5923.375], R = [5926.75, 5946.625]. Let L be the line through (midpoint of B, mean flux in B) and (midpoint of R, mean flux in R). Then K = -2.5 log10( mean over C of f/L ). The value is -0.19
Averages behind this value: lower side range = 12.8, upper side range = 18.1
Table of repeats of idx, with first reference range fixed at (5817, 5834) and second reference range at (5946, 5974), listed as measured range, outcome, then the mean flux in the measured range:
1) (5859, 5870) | 1.1 angstroms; 16.9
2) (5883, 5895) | 3.7 angstroms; 12.9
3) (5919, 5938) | 0.6 angstroms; 18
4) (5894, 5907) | 2.8 angstroms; 14.7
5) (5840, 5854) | -0.4 angstroms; 19.4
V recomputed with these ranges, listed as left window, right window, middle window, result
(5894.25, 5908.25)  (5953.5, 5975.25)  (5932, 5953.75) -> -0.08 mag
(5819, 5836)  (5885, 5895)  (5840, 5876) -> -0.17 mag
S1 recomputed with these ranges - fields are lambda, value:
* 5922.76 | 18.42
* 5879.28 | 17.65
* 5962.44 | 18.39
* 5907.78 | 17.83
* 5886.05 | 15.21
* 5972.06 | 19.47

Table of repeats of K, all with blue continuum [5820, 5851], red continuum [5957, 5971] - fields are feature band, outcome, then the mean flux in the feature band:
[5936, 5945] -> 0.003 mag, 18.4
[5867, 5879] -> 0.050 mag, 18.1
